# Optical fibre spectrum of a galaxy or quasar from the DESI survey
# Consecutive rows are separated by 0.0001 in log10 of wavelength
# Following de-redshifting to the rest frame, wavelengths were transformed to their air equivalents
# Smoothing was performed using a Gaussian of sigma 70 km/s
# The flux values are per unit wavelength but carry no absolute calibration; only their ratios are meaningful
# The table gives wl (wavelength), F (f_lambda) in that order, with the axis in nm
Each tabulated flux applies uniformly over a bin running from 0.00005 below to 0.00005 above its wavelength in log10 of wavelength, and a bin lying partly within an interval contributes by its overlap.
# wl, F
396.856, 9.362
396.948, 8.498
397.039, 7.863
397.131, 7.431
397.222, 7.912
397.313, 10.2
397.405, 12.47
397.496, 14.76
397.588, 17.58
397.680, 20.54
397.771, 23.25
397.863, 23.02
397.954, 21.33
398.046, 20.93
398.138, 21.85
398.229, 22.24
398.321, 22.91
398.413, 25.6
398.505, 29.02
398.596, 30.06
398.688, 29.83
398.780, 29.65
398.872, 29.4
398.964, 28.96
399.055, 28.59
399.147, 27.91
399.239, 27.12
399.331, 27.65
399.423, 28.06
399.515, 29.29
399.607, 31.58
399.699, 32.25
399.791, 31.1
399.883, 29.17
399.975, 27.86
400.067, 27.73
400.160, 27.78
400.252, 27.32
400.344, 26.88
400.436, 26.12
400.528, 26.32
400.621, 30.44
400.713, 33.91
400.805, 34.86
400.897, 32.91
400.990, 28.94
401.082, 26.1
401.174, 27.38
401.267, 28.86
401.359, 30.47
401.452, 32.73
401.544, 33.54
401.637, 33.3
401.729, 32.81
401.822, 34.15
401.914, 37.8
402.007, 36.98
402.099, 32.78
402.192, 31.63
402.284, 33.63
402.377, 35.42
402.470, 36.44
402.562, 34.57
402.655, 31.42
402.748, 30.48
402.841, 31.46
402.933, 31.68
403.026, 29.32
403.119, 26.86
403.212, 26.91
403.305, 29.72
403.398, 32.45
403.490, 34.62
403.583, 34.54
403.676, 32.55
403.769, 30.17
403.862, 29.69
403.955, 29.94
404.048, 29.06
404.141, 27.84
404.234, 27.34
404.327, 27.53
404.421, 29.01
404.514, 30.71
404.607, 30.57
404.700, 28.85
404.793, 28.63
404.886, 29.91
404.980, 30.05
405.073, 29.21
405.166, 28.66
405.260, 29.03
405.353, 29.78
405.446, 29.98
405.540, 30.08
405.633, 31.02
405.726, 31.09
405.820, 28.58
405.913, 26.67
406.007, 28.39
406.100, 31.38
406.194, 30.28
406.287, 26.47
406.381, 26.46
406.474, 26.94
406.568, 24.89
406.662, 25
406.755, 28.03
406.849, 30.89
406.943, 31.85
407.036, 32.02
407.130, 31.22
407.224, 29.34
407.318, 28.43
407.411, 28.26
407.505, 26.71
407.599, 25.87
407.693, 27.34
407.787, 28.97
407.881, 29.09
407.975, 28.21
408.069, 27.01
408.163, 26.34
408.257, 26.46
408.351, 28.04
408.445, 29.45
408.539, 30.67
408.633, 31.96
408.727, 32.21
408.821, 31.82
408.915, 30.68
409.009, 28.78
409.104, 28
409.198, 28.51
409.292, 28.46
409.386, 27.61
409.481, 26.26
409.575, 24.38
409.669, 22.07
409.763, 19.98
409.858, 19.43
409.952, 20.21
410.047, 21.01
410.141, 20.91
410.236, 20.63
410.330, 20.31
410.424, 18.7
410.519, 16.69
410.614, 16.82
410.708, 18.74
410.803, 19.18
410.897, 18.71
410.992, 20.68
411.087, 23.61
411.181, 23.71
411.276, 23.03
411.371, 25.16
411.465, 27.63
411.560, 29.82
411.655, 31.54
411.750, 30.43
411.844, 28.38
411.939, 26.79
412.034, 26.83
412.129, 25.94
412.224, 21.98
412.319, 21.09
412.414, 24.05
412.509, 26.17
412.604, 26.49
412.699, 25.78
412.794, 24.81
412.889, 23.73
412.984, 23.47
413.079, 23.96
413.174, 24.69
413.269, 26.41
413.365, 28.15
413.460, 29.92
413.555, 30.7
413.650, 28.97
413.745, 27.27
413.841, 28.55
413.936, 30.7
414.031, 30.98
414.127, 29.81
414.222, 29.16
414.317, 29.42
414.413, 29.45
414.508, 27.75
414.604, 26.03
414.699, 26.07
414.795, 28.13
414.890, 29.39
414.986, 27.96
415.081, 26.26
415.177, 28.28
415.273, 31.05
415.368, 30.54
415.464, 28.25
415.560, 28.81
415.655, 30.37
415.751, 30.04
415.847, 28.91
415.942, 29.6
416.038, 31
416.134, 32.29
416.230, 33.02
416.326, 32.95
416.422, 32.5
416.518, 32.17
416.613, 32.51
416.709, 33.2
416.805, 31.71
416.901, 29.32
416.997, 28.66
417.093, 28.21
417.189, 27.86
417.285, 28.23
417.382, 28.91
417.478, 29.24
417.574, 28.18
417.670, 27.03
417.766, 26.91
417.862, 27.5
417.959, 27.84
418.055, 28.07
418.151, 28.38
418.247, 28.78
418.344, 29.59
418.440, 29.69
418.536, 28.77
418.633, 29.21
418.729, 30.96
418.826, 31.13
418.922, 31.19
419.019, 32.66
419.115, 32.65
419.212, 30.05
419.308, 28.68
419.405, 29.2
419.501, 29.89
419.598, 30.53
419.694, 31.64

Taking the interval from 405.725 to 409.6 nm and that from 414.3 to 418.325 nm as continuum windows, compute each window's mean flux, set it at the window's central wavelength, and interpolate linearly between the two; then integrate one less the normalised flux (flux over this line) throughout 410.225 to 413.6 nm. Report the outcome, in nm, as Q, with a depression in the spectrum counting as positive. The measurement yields 0.535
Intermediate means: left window 28.5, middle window 24.3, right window 29.3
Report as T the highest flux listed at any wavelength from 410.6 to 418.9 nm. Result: 33.2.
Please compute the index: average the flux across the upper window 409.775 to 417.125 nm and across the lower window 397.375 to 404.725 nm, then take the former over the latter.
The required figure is 0.9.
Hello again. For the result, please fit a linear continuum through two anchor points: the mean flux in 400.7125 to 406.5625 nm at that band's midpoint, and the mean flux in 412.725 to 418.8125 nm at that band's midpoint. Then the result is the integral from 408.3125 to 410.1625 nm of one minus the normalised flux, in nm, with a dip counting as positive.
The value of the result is 0.202 nm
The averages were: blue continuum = 30.6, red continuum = 28.9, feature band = 26.6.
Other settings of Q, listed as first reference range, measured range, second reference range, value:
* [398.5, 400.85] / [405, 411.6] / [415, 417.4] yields 0.71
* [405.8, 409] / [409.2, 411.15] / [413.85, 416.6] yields 0.51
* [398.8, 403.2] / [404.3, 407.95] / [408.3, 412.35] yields -0.19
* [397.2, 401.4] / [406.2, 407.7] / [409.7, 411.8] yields -0.30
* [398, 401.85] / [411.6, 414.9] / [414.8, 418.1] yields 0.25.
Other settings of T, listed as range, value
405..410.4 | 32.21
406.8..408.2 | 32.02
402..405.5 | 36.98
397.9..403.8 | 37.8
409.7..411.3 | 23.71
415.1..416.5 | 33.02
